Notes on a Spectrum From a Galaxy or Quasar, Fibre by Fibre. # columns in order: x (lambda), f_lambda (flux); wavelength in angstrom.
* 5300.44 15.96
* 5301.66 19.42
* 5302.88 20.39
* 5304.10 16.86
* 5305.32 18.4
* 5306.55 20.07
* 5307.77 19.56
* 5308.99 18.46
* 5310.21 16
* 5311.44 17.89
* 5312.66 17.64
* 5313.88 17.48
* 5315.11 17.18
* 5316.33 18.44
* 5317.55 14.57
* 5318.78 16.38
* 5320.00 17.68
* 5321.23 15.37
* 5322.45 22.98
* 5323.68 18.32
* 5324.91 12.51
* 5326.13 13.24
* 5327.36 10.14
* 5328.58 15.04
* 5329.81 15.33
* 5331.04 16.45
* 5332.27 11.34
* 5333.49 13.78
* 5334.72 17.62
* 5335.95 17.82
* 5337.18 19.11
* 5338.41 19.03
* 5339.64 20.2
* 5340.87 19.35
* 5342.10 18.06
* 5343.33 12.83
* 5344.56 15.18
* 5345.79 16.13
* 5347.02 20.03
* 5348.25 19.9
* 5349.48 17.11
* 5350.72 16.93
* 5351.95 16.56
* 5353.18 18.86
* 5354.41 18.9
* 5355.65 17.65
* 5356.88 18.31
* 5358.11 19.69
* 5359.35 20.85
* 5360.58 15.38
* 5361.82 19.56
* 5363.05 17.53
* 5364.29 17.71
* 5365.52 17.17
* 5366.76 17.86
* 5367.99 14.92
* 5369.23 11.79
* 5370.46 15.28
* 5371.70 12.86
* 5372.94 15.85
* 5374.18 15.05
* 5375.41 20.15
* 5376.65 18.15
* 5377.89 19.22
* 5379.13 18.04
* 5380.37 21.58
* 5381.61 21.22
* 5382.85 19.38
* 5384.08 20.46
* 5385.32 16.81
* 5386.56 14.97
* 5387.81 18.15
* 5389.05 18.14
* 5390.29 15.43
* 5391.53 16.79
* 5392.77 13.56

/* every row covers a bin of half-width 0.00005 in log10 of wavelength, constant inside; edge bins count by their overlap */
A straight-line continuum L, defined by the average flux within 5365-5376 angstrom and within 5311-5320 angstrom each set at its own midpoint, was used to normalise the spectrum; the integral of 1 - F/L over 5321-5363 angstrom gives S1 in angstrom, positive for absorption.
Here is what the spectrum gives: -1.8 angstrom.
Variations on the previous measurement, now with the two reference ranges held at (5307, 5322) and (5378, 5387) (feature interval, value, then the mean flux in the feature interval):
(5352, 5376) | 1.9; 17.1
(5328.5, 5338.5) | 1.0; 16.1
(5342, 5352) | 0.7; 16.9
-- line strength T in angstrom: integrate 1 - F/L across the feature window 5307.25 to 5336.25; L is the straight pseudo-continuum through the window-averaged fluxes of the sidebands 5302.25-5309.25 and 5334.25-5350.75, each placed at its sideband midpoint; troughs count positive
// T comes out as 3.5 angstrom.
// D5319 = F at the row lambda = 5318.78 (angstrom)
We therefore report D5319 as 16.38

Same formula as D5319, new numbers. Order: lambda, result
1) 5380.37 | 21.58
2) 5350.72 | 16.93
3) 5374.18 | 15.05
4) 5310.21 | 16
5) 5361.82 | 19.56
